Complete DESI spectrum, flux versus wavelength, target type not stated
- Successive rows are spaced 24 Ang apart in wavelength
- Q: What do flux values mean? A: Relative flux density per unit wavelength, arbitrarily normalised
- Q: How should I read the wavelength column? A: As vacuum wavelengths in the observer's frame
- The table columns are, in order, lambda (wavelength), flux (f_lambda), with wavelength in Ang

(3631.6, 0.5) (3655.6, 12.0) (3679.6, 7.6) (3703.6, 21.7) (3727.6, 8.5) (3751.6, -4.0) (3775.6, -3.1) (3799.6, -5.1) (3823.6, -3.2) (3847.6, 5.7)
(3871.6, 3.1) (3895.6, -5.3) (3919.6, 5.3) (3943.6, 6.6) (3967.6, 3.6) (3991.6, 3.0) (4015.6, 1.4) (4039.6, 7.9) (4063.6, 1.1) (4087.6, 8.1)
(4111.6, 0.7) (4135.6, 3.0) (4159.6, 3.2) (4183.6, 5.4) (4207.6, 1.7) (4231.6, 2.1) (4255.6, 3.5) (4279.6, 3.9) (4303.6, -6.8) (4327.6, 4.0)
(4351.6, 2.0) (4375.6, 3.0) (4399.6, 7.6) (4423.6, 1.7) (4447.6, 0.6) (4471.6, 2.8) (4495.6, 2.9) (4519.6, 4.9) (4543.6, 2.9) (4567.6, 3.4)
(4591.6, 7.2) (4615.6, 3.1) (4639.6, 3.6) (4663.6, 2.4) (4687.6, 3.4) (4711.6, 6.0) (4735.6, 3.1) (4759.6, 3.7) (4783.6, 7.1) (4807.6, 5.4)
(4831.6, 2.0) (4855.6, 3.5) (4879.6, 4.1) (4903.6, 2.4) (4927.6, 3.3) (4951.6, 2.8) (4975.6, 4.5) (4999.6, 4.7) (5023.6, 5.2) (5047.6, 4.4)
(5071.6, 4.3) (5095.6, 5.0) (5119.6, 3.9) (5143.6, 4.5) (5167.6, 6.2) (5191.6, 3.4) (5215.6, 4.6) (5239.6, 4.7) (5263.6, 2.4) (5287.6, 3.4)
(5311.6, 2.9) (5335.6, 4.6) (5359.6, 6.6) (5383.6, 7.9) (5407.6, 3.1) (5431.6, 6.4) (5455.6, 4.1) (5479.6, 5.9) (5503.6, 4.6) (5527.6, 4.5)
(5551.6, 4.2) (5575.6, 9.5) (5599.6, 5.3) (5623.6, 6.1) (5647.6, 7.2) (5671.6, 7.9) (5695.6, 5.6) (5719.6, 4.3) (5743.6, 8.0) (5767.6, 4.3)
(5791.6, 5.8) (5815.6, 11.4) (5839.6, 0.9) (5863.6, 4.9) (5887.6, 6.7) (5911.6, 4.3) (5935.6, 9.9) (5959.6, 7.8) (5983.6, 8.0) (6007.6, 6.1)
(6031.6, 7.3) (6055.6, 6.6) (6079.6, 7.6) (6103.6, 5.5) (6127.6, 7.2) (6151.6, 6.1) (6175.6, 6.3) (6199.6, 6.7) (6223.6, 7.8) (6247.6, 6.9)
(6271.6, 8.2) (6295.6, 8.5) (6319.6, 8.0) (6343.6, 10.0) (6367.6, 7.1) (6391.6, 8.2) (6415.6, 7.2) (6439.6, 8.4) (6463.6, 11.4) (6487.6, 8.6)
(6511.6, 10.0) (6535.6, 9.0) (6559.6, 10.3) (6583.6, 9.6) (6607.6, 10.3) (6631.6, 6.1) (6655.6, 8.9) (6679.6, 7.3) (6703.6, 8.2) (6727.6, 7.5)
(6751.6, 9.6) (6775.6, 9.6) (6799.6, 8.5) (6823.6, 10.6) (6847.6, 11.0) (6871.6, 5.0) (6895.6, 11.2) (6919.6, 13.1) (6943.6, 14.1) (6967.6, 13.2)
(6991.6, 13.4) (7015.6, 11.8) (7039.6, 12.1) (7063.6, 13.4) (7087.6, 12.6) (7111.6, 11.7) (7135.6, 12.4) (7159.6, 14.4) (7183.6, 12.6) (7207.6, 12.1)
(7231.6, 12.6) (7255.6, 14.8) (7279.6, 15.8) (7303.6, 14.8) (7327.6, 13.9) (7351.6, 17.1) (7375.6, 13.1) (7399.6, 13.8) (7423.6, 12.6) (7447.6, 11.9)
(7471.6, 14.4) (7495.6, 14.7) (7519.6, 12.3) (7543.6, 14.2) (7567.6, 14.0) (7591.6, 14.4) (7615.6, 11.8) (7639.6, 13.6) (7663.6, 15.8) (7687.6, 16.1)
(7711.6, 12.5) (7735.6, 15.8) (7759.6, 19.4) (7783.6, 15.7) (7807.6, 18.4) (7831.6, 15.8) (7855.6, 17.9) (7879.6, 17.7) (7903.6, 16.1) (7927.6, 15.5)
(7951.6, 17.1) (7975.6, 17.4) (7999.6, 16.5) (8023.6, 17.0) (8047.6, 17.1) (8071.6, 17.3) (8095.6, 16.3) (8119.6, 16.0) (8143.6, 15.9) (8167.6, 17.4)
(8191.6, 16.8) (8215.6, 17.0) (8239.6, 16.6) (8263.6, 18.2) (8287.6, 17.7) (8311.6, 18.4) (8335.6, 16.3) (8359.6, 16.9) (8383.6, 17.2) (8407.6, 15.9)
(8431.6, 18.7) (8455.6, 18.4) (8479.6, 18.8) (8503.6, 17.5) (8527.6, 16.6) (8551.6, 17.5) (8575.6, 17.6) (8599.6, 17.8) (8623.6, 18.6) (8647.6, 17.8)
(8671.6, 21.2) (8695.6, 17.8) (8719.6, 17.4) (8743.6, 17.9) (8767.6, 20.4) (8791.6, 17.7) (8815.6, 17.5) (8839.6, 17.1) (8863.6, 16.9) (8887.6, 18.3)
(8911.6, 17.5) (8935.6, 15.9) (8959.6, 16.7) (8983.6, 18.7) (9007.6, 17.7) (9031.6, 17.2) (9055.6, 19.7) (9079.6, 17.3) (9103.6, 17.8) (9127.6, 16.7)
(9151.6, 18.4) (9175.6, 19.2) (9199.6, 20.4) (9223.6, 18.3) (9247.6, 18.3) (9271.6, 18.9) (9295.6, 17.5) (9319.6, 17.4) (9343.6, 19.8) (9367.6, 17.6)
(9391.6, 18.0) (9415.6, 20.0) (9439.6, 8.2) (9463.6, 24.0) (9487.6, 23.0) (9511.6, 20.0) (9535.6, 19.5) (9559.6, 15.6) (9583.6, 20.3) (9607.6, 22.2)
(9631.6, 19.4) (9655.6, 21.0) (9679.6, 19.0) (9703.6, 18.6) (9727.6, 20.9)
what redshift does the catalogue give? 0.73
